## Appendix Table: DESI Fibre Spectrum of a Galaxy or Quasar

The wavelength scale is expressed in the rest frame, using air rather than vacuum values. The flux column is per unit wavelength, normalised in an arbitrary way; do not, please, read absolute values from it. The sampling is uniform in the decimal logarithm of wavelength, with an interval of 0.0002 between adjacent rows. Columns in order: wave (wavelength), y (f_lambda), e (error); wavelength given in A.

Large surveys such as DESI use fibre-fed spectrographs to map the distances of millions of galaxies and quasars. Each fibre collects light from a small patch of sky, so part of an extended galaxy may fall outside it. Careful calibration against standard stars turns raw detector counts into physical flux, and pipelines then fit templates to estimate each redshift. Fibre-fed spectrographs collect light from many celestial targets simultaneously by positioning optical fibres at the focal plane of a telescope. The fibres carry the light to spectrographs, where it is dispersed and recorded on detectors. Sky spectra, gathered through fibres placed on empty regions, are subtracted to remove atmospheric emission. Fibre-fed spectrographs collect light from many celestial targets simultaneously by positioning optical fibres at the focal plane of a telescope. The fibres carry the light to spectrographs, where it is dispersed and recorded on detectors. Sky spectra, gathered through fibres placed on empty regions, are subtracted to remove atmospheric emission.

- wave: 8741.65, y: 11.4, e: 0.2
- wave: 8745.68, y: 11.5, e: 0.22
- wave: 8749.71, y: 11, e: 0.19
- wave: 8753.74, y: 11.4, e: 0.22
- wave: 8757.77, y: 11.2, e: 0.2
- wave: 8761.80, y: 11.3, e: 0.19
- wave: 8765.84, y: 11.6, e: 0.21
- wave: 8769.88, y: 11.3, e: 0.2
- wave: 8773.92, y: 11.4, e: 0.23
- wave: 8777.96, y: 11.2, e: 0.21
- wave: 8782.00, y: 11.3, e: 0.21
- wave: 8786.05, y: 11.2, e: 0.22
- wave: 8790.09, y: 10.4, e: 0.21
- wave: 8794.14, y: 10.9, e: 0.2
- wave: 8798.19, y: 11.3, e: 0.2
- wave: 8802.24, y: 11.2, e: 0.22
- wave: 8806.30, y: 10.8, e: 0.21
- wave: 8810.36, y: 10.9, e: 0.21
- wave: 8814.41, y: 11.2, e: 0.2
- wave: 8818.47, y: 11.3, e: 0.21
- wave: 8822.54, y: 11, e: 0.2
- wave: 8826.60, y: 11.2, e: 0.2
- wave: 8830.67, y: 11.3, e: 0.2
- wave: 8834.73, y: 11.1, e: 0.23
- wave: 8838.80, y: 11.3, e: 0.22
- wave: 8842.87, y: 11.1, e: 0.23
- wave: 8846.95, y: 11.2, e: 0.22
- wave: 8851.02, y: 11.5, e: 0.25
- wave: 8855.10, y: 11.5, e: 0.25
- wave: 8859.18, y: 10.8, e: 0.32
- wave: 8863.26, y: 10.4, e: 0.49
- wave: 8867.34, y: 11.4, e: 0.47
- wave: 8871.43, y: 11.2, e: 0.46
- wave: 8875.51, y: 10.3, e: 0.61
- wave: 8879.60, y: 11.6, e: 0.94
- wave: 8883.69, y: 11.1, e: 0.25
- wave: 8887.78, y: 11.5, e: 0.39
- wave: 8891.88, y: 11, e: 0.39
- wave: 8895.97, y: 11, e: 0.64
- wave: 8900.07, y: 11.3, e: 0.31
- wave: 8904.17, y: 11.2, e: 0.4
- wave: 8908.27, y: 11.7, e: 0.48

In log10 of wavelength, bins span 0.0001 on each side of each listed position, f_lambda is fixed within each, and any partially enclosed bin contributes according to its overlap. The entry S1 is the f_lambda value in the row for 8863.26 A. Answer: 10.4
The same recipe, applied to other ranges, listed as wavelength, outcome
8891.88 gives 11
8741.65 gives 11.4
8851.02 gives 11.5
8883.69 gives 11.1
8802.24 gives 11.2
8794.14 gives 10.9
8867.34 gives 11.4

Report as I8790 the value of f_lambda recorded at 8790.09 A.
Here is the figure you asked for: 10.4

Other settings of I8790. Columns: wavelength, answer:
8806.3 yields 10.8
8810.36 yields 10.9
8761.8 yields 11.3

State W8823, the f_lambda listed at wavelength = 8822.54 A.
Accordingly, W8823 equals 11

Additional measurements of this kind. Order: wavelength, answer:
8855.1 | 11.5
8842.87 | 11.1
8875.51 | 10.3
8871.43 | 11.2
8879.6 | 11.6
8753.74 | 11.4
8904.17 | 11.2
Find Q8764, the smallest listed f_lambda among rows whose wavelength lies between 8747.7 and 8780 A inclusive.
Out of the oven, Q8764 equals 11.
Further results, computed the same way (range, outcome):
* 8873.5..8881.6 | 10.3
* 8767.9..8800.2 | 10.4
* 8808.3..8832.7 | 10.9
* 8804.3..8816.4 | 10.8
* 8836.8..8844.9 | 11.1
